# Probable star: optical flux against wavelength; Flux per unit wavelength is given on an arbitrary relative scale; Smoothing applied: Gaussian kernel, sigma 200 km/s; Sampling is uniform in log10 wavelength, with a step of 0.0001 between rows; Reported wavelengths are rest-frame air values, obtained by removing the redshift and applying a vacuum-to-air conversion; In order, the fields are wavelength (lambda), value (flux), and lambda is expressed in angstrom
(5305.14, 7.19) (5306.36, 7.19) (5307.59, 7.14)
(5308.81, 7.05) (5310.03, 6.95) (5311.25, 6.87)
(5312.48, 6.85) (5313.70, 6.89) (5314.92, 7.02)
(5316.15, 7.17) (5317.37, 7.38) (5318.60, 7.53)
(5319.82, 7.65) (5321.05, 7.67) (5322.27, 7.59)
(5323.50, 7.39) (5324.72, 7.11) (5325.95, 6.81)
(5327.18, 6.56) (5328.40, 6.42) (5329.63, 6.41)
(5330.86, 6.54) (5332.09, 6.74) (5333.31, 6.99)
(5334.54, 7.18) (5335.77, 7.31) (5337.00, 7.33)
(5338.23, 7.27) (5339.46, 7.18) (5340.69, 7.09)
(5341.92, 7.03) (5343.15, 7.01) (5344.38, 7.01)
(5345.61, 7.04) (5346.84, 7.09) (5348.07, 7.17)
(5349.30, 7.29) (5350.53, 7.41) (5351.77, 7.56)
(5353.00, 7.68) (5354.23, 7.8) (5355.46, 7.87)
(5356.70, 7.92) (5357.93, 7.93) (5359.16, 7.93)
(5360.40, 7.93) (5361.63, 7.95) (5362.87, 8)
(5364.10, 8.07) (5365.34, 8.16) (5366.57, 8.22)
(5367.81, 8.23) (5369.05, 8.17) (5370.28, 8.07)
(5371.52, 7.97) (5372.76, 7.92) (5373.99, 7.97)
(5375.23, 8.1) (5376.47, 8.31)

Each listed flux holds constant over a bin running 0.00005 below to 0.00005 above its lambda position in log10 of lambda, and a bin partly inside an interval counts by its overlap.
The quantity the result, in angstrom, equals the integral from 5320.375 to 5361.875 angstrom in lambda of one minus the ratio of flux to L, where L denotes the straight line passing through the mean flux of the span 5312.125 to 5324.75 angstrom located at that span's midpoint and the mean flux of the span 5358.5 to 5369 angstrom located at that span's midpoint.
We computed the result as 2.30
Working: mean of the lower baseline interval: 7.32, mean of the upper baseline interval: 8.06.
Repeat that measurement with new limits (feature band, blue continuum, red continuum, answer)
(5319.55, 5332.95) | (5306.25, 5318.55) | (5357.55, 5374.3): 0.62 angstrom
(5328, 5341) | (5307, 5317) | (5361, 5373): 0.86 angstrom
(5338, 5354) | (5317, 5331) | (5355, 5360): 0.84 angstrom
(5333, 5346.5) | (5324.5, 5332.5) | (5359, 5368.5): -0.11 angstrom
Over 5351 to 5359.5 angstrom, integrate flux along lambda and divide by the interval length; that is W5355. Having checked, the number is 7.8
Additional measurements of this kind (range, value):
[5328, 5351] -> 7.03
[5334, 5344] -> 7.17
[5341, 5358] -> 7.39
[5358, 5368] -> 8.05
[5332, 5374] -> 7.59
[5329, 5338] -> 6.94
